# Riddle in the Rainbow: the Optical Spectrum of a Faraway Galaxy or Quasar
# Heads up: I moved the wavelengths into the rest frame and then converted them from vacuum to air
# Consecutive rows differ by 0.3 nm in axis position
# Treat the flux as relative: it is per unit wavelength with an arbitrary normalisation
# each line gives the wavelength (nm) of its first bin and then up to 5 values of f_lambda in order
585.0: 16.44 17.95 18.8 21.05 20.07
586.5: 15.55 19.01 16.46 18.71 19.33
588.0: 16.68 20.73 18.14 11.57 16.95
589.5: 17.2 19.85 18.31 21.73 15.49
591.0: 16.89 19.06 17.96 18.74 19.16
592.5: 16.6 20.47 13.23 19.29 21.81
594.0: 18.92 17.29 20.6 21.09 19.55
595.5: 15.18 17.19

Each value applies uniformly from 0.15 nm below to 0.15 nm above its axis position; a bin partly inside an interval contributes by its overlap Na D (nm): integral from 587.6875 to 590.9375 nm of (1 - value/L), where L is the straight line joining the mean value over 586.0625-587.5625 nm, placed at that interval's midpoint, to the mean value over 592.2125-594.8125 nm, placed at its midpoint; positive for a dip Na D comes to 0.08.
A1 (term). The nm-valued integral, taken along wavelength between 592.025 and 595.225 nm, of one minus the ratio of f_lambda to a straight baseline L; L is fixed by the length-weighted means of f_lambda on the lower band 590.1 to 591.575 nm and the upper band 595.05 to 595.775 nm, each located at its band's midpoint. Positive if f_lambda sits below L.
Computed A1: -0.216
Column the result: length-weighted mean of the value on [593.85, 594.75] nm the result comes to 18.9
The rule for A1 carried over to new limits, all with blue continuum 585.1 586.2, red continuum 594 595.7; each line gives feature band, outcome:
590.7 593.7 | 0.137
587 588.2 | 0.073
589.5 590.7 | -0.004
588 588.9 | 0.067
